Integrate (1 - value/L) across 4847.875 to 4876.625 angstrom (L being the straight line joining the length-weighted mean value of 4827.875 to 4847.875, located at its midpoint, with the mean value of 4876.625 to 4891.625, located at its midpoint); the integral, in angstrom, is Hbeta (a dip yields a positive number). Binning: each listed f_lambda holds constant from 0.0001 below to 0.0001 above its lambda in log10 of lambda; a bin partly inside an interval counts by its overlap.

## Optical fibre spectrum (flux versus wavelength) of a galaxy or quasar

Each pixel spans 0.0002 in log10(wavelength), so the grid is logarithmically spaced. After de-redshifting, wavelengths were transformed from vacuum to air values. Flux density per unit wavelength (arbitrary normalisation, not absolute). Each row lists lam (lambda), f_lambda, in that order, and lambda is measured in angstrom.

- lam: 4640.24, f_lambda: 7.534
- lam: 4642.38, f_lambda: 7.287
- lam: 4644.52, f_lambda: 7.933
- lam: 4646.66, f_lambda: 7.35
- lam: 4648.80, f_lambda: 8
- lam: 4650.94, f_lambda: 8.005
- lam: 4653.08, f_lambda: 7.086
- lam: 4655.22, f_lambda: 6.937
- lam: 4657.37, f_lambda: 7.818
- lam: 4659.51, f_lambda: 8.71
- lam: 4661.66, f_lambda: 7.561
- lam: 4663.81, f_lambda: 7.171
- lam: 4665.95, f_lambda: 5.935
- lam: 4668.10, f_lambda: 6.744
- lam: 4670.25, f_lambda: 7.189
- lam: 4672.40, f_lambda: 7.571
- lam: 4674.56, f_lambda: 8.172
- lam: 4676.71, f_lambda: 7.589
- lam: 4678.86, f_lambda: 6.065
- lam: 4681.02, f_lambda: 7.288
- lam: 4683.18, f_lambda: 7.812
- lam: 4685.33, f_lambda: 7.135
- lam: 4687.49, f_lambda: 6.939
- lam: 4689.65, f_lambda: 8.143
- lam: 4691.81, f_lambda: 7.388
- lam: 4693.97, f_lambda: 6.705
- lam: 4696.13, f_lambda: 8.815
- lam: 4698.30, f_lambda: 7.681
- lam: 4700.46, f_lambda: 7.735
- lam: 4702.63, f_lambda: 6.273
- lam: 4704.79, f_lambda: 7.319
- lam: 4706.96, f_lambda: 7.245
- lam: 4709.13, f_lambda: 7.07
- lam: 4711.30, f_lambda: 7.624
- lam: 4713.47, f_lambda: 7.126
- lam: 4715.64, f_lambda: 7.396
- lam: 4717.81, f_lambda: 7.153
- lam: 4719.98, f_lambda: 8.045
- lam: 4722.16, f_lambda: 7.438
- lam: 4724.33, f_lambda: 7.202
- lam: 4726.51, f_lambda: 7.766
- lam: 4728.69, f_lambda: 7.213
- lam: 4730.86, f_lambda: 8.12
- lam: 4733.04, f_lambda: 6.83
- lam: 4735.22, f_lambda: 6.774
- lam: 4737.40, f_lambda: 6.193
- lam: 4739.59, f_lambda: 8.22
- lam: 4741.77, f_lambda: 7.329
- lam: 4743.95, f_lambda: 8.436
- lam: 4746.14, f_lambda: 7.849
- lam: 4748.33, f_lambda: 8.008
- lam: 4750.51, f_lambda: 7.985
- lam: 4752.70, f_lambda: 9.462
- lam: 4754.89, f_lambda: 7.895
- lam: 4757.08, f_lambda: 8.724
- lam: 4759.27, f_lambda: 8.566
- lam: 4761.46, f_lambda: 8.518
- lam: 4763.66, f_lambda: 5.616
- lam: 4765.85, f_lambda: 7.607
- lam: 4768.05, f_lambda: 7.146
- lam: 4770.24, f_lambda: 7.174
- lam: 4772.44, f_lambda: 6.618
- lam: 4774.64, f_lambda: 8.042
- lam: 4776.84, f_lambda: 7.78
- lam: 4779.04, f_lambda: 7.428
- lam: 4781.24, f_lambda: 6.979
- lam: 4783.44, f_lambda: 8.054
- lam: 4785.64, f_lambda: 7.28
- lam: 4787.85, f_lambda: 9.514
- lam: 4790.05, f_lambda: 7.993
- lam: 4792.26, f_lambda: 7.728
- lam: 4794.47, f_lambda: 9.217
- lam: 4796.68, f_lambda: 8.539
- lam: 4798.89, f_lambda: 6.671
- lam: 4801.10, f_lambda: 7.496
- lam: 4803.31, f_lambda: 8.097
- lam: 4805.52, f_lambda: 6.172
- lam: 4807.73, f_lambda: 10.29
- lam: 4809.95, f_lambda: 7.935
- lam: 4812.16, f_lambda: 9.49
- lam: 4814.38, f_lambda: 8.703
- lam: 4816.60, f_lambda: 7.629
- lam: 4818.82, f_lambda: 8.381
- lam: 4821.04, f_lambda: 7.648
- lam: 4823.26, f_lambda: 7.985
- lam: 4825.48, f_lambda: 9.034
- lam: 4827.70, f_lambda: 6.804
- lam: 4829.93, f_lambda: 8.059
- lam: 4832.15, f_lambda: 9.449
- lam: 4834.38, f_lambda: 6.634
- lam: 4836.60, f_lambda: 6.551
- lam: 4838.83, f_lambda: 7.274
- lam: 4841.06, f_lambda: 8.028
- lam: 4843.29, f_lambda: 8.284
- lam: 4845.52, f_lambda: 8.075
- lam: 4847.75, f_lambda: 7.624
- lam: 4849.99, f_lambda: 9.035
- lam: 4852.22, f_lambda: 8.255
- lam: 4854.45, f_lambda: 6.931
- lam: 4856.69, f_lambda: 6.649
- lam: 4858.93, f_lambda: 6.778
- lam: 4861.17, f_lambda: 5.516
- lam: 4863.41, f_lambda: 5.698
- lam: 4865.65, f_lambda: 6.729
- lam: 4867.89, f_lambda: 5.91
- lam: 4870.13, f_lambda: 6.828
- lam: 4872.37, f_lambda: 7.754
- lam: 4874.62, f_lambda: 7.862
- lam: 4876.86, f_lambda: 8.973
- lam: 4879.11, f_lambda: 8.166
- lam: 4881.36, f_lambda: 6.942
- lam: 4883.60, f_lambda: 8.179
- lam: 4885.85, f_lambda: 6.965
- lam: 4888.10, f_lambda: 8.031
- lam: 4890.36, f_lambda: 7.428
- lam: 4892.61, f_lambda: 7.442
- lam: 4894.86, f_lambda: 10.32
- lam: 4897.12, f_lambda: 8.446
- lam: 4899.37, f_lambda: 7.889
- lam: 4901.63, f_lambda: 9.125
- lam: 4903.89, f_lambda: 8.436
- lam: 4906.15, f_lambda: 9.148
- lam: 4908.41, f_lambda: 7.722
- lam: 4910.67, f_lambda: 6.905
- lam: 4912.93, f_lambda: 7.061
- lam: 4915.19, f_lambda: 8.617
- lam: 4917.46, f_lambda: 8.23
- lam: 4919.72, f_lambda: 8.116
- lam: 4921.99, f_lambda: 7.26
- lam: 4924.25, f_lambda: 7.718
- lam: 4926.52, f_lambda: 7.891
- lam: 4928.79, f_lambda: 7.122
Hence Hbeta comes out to 2.5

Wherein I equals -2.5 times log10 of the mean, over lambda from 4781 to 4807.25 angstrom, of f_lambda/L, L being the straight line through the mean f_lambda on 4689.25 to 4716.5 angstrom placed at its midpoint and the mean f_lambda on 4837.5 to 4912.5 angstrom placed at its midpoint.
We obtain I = -0.05 mag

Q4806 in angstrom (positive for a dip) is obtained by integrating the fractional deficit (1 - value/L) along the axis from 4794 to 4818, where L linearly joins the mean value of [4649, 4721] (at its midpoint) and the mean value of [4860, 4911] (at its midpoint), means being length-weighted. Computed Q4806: -1.9 angstrom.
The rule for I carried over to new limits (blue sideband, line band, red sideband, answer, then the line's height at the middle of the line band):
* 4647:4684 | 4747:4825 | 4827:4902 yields -0.06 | 7.51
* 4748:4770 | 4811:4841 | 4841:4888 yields -0.05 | 7.58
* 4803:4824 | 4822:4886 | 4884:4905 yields 0.10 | 8.23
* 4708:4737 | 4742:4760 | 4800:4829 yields -0.10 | 7.58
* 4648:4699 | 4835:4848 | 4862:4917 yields 0.01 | 7.69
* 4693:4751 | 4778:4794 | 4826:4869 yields -0.08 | 7.38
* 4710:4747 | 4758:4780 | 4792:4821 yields 0.05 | 7.83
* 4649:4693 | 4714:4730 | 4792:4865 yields 0.01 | 7.5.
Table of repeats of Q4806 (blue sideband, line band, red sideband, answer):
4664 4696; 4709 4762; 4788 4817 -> -0.3 angstrom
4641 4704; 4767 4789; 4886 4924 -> 0.3 angstrom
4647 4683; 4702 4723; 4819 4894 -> 0.3 angstrom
